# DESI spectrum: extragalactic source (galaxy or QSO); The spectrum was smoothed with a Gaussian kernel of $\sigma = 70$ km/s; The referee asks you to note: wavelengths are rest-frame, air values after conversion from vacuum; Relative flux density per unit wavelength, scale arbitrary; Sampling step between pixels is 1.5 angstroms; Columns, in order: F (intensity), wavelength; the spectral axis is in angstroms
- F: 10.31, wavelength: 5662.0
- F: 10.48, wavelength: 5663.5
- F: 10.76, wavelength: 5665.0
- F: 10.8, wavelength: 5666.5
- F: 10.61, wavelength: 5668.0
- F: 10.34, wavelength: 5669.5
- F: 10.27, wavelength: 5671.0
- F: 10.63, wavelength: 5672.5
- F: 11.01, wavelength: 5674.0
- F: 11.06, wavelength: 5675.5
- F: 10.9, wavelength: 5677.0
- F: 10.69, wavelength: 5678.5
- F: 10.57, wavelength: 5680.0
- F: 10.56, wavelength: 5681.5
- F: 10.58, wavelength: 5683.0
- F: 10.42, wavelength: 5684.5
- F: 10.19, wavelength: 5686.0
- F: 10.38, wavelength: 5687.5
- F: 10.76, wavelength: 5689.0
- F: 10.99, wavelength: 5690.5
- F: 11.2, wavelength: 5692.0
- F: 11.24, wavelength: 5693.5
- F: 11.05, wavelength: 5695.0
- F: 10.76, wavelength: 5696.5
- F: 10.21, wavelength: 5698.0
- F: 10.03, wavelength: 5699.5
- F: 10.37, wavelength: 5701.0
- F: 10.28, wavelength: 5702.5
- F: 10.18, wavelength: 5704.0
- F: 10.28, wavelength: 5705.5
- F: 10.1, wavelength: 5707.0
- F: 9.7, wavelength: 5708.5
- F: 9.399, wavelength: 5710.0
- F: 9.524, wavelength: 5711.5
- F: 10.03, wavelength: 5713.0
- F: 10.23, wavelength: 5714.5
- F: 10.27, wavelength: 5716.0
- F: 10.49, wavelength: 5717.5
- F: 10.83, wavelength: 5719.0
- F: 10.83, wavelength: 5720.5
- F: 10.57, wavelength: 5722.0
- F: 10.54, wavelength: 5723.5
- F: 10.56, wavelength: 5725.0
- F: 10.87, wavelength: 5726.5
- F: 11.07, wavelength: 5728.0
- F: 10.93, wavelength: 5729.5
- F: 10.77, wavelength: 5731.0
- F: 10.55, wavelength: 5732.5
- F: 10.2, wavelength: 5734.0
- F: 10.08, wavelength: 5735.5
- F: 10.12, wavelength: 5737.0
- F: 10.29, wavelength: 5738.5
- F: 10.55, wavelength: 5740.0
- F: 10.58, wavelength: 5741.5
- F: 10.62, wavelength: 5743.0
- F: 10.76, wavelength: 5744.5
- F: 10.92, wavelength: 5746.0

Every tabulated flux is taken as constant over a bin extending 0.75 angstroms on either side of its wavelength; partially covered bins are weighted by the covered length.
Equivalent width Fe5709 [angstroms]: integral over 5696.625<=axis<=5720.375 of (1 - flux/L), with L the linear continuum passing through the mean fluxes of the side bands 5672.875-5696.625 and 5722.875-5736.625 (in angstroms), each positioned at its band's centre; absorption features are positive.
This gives 1.2 angstroms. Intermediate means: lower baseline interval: 10.8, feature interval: 10.2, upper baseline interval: 10.6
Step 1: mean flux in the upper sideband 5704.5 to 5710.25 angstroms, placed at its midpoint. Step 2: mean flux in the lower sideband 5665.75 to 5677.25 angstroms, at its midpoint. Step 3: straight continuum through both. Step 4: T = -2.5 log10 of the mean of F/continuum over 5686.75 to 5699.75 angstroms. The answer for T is -0.06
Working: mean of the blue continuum 10.7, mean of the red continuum 9.92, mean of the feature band 10.8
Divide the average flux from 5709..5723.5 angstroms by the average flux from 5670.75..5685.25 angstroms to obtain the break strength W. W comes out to 0.96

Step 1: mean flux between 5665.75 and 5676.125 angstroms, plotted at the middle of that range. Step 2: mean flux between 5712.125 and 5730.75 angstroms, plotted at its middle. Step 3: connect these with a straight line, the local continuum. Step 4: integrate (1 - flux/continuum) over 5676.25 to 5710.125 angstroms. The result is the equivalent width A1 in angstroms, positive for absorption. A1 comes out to 0.47 angstroms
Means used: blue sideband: 10.7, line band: 10.5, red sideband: 10.6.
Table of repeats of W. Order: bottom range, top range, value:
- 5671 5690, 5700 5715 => 0.94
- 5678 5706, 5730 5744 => 0.99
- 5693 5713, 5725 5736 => 1.04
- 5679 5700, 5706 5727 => 0.97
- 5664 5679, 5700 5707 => 0.96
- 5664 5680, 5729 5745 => 0.98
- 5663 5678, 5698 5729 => 0.96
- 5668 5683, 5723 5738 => 0.99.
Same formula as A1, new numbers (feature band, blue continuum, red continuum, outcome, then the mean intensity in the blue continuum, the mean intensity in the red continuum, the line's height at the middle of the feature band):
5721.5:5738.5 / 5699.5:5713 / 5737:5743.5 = -0.4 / 9.98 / 10.5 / 10.3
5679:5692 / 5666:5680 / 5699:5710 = -0.2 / 10.7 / 10.1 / 10.5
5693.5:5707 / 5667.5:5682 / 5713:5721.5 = 0.2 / 10.7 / 10.5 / 10.6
